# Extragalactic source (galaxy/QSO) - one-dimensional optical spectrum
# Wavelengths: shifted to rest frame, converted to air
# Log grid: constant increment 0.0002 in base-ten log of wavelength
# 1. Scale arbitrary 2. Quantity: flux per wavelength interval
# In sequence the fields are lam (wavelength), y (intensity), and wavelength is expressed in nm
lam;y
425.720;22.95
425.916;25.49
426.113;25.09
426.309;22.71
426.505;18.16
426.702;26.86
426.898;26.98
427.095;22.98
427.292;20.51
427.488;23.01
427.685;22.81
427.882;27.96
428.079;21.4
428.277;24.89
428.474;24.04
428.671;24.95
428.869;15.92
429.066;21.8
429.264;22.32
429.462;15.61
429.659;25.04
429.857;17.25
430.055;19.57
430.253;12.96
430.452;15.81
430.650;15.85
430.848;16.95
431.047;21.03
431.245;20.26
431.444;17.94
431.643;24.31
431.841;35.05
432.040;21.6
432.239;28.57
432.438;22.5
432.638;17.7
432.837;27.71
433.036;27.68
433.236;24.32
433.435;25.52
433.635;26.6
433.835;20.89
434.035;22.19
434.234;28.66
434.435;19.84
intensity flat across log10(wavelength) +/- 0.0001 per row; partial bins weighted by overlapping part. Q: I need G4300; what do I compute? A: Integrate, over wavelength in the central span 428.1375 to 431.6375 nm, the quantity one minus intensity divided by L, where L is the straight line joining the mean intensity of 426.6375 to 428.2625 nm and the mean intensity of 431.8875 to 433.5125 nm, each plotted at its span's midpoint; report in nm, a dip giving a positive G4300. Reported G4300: 0.67 nm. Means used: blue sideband 24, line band 19.7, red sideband 24.8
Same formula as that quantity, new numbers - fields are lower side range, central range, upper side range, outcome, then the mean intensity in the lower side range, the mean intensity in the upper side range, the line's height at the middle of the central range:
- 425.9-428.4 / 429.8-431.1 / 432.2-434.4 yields 0.39 nm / 23.7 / 24.5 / 24.1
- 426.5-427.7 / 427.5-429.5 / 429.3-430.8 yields -0.16 nm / 23.4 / 17.6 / 20.7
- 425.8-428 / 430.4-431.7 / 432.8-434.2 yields 0.31 nm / 23.8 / 25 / 24.6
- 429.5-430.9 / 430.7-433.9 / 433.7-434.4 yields -0.41 nm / 17.6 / 23.7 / 20.9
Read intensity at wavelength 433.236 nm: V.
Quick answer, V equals 24.32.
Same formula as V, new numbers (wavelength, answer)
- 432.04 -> 21.6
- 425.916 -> 25.49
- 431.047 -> 21.03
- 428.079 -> 21.4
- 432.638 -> 17.7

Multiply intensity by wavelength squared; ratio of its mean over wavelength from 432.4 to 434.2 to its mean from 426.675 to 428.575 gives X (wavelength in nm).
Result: 1.03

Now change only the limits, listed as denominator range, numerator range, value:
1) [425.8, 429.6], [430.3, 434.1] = 1.01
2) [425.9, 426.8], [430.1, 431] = 0.69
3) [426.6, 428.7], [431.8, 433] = 1.06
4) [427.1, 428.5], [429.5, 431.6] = 0.79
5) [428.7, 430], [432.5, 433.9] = 1.24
